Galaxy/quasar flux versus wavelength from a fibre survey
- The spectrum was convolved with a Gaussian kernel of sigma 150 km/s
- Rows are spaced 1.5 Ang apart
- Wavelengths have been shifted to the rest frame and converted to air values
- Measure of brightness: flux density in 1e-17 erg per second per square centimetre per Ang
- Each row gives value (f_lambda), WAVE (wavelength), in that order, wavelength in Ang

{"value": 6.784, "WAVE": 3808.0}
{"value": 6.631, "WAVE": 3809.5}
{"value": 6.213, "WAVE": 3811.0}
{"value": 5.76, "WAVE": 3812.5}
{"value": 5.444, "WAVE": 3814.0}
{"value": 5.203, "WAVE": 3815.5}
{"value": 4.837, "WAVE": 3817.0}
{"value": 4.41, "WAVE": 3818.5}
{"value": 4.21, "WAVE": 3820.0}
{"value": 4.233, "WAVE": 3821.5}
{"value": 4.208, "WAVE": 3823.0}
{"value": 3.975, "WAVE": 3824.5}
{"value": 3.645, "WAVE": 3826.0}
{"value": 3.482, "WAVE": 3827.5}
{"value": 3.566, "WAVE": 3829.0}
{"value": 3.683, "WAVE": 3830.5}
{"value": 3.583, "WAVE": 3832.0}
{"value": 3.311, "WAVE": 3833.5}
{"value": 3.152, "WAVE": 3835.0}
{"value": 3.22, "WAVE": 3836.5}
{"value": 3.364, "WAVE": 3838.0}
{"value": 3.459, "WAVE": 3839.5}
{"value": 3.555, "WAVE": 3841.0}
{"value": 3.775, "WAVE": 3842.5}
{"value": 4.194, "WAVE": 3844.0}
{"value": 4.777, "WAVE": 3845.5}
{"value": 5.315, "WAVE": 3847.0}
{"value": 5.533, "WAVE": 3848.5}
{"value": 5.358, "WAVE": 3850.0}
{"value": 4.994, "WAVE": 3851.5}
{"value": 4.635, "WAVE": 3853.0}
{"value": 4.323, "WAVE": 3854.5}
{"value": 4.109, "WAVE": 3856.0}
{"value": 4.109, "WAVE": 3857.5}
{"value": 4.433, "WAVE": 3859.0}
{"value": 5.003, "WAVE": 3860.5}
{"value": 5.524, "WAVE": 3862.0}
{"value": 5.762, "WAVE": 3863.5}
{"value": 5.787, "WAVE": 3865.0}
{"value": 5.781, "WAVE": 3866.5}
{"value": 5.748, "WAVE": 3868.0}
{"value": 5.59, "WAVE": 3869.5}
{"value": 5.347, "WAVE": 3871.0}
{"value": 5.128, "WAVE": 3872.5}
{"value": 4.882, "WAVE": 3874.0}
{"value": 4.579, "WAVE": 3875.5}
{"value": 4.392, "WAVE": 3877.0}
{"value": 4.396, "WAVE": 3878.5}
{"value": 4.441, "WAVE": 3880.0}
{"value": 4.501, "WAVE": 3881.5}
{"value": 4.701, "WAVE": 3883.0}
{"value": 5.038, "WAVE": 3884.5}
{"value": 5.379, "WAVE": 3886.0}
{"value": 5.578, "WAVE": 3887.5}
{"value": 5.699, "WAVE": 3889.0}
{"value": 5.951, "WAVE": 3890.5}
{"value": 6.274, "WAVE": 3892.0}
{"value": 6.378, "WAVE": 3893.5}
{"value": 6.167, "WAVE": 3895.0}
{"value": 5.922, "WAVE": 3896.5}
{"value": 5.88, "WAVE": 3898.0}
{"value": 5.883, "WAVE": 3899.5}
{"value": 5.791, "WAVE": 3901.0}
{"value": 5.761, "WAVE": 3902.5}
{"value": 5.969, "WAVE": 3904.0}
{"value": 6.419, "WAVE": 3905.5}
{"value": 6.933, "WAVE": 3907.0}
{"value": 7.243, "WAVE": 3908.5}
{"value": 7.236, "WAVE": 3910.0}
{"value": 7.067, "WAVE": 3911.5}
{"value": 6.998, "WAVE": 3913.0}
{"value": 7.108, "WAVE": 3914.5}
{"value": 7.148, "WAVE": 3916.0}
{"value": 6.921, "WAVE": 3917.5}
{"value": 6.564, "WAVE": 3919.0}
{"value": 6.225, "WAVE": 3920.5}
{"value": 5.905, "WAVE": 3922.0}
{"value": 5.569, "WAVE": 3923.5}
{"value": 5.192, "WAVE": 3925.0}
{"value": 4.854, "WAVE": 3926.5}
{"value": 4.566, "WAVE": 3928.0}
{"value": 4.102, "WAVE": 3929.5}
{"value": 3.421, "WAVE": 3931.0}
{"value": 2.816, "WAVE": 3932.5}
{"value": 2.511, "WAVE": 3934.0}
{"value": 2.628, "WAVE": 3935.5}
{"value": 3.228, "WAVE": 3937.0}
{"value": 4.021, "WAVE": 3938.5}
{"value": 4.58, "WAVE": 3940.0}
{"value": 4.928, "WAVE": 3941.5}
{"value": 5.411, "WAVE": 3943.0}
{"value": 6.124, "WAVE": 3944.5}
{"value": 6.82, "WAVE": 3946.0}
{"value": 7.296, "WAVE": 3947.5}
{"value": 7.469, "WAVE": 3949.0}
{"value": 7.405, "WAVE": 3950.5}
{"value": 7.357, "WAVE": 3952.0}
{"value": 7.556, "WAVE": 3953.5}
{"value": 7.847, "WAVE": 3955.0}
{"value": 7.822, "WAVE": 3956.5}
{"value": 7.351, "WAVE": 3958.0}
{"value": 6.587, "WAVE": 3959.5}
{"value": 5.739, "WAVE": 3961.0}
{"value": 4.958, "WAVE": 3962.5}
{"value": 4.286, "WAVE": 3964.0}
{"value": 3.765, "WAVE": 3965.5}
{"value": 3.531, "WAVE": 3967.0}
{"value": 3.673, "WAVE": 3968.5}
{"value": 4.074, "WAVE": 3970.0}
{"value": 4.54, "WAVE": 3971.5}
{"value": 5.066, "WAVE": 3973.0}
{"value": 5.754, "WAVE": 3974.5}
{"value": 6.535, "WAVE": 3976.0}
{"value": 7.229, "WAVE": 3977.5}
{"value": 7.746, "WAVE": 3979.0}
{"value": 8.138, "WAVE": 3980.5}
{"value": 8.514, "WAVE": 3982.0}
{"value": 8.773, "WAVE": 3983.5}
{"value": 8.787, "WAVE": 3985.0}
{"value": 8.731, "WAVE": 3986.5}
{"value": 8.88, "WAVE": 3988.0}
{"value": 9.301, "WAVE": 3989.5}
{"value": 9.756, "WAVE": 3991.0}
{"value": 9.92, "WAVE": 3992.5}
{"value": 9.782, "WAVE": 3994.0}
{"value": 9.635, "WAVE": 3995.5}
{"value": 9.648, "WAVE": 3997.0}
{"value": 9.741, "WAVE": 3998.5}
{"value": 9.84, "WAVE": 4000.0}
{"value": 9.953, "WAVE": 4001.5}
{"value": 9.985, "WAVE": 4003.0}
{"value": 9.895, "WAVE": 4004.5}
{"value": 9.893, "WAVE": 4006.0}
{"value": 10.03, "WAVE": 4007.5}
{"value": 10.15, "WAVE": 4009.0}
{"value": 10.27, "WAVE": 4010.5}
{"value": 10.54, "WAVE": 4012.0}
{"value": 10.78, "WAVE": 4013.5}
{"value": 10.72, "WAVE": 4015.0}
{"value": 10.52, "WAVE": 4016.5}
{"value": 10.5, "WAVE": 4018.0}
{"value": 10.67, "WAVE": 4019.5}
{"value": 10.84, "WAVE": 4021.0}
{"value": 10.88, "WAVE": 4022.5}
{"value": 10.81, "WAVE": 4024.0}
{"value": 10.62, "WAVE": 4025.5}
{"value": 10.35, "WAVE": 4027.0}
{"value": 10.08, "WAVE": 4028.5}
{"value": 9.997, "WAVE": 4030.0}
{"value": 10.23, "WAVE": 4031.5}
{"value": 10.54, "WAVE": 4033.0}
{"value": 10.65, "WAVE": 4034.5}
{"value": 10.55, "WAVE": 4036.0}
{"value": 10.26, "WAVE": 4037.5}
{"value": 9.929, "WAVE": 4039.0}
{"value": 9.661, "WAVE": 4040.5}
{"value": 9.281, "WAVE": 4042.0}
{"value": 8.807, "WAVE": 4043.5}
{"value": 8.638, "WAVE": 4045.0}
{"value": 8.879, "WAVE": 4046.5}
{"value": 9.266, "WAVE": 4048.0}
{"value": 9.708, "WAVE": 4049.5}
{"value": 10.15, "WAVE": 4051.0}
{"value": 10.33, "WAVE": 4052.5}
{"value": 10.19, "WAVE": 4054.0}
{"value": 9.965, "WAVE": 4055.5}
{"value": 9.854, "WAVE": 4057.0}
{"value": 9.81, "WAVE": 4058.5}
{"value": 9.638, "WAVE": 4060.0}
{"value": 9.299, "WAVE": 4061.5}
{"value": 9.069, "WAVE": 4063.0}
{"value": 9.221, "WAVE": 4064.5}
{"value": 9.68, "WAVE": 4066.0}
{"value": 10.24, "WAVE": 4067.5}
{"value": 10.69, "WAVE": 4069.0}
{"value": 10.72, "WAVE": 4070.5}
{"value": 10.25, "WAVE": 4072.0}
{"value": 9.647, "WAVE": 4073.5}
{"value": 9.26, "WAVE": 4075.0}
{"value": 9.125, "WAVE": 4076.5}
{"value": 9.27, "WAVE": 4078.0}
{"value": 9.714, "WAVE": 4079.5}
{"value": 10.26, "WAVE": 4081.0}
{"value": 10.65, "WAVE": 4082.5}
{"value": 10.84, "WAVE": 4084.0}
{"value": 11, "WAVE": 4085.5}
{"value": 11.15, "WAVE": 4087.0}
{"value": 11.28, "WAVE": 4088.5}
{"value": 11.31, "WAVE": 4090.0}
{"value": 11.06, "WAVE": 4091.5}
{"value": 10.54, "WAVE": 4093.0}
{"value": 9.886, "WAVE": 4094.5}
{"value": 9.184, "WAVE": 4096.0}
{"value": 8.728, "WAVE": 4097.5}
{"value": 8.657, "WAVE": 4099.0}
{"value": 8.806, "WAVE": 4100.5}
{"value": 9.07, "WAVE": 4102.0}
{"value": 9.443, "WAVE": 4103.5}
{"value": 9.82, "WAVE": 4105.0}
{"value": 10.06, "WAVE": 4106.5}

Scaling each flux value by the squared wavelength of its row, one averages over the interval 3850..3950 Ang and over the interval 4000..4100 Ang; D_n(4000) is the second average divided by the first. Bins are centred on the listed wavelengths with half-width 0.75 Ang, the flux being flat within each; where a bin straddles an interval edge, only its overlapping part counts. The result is 2.0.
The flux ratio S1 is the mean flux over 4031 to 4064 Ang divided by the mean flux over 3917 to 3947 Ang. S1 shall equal 2.02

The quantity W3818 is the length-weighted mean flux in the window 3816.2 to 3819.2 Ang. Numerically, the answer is 4.64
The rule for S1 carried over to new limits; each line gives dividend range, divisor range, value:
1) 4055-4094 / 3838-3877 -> 2.10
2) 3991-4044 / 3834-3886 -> 2.17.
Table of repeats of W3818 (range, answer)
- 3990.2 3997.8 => 9.75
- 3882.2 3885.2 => 4.86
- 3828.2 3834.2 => 3.54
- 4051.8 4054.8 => 10.3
